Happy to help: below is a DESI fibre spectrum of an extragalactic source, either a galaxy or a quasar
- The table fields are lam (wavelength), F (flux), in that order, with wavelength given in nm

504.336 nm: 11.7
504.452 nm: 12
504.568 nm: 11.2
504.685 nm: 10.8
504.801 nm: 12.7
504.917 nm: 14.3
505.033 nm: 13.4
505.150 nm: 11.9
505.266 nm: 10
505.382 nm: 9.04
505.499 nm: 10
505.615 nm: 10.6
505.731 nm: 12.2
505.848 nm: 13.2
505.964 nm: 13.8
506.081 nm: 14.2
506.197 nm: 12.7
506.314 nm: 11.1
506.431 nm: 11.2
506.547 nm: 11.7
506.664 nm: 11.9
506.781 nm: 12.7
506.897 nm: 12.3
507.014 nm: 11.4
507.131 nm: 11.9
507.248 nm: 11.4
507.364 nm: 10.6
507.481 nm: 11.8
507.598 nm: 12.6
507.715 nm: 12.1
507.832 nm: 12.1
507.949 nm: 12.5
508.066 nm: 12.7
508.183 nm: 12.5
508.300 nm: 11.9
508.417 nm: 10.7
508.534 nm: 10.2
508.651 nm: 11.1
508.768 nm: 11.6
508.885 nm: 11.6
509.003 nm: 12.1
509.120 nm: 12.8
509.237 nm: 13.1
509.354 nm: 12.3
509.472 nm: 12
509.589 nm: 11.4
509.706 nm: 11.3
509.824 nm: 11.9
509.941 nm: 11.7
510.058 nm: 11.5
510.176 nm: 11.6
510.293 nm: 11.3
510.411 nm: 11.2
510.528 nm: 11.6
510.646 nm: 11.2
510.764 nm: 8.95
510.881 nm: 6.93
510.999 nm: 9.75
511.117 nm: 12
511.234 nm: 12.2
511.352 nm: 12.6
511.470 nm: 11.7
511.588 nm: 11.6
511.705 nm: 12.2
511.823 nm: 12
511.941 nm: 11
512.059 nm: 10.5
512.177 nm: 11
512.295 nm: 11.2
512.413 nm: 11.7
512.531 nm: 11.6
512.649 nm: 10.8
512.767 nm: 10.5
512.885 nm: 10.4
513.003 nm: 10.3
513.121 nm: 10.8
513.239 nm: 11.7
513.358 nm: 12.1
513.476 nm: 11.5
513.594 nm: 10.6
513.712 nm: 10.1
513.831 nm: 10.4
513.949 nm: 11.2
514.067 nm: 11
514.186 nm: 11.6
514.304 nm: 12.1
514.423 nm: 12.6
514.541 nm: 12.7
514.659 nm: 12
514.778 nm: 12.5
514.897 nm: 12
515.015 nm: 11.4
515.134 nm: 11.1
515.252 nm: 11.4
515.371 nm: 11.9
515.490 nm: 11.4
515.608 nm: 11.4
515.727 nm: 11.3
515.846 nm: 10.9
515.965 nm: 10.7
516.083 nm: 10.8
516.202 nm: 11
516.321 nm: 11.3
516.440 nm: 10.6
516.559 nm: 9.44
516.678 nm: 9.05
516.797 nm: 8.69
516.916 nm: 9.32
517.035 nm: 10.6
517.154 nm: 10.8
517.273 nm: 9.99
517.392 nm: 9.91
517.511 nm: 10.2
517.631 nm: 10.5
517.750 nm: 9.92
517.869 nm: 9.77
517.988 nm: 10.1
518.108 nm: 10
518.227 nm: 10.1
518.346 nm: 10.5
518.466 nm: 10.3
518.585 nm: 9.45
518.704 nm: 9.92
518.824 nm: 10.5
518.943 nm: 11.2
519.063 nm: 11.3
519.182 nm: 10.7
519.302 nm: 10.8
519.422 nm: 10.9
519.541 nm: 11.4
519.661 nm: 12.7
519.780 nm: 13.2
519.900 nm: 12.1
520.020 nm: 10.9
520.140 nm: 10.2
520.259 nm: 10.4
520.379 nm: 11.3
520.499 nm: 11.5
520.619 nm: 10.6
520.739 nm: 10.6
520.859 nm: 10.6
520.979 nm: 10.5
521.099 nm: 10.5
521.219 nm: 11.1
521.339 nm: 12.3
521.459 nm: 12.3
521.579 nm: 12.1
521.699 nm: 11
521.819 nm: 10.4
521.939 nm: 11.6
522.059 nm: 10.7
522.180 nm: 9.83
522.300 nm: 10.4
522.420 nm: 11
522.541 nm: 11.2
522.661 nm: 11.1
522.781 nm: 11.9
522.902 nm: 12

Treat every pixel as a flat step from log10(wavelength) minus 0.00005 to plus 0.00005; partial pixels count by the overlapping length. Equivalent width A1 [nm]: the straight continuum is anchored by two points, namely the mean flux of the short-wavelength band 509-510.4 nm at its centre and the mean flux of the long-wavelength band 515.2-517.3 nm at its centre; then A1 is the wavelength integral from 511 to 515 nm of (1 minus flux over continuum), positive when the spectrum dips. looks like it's -0.07 nm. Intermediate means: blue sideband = 11.9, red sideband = 10.6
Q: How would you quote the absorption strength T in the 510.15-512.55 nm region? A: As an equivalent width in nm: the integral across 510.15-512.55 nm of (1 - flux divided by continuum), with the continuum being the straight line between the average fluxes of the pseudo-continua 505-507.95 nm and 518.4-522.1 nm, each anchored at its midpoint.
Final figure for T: 0.09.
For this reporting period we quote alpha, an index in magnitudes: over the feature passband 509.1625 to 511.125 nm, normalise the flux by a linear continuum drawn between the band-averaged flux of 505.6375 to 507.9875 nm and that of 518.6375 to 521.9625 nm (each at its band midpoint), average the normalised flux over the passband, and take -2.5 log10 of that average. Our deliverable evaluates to 0.07 mag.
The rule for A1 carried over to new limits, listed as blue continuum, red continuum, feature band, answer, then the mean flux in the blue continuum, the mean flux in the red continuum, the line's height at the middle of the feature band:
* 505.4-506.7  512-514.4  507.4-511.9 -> -0.02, 12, 11.1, 11.5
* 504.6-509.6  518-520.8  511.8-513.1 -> 0.06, 11.9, 10.9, 11.5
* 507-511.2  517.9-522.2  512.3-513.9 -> 0.04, 11.5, 10.9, 11.3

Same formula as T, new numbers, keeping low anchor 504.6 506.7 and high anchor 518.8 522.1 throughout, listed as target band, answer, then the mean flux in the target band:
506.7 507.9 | -0.01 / 11.9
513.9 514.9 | -0.04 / 12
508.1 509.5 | -0.01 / 11.8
